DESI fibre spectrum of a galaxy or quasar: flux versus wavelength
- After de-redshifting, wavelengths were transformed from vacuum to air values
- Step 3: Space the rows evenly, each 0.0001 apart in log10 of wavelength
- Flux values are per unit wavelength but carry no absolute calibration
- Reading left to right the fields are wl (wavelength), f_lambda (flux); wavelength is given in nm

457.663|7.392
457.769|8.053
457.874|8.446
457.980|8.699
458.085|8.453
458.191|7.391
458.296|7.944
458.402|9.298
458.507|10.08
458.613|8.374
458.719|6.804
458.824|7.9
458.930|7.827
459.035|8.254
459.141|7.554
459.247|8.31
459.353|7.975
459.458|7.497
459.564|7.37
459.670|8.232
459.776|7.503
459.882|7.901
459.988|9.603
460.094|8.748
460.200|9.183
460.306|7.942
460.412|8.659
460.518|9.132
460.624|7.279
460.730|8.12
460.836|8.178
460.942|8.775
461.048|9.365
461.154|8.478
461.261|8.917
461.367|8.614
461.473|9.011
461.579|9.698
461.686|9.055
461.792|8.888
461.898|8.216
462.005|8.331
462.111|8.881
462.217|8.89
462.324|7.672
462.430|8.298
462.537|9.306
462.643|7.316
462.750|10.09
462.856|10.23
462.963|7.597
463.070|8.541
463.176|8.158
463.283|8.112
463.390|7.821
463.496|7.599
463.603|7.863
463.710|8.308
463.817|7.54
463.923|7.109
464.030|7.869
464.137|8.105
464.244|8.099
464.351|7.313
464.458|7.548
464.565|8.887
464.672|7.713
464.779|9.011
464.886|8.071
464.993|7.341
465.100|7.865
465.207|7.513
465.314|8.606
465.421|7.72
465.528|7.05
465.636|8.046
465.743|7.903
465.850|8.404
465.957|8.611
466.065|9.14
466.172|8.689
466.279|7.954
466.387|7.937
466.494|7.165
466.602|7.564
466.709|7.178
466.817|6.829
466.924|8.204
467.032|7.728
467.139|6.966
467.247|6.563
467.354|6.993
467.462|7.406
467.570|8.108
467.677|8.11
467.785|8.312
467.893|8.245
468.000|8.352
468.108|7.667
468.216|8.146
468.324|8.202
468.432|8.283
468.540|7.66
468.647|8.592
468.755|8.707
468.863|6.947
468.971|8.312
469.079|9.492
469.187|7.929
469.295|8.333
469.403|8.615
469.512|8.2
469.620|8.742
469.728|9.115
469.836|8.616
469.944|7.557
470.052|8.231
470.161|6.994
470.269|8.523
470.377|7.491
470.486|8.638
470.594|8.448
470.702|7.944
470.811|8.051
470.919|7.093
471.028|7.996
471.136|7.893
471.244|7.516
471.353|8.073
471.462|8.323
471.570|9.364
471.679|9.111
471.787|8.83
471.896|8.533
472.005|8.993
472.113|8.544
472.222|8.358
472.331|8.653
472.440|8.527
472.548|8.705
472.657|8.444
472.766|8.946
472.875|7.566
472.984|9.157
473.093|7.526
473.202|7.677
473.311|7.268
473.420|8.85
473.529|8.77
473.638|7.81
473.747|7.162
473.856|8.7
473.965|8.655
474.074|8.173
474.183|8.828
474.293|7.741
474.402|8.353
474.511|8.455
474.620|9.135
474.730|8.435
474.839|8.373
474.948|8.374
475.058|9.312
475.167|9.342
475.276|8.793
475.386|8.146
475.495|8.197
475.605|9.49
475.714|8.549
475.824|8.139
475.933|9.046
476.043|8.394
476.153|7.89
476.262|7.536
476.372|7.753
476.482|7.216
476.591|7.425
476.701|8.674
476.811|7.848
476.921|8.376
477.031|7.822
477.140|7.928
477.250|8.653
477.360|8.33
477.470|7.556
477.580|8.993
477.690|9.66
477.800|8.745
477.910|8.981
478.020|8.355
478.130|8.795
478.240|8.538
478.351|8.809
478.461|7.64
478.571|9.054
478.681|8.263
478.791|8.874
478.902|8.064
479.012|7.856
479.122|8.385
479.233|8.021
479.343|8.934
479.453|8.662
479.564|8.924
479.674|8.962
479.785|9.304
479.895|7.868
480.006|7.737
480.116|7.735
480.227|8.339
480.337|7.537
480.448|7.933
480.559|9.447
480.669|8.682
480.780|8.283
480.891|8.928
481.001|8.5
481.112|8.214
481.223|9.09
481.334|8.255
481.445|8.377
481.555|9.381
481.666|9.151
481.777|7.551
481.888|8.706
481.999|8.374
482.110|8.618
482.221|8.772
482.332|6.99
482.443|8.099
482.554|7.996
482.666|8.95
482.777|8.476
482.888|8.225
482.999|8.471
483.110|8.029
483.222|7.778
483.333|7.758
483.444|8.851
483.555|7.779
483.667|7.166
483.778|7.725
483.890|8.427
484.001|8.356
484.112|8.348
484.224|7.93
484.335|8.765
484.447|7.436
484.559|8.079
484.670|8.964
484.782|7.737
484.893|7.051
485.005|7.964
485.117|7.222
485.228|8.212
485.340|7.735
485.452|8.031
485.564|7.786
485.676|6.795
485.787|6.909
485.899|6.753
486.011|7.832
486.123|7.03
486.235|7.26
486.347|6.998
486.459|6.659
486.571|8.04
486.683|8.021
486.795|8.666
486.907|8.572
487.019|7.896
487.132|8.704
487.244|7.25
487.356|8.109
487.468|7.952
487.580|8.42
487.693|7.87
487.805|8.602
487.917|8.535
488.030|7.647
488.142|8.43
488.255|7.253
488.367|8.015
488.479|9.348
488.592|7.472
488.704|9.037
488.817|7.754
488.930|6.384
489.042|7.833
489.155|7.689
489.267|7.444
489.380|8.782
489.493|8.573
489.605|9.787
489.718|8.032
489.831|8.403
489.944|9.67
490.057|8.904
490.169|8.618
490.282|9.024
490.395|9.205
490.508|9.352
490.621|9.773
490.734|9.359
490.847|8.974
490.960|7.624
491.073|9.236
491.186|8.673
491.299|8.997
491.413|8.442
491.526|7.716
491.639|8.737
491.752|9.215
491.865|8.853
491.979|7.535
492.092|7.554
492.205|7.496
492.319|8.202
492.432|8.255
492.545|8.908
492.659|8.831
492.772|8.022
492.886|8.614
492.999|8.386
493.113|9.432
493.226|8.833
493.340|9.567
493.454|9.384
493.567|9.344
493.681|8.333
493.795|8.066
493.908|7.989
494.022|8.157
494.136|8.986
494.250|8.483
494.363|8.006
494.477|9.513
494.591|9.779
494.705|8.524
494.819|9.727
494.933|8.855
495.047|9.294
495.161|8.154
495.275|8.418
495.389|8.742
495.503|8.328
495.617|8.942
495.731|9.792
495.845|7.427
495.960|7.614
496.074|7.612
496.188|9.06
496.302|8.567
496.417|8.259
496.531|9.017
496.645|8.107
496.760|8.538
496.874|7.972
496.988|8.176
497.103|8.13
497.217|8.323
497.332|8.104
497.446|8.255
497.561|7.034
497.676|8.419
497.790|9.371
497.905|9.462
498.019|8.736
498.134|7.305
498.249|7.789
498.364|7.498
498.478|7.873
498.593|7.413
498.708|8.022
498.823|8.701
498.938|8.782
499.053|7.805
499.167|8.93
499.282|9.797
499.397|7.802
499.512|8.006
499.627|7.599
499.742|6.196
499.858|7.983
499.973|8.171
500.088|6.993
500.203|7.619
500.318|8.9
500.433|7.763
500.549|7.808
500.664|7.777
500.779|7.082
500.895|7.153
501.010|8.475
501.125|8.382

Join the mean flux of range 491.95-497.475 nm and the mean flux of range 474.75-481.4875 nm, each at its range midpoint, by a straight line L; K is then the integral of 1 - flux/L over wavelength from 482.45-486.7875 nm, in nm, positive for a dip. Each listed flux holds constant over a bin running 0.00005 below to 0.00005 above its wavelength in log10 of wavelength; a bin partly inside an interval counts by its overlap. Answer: 0.32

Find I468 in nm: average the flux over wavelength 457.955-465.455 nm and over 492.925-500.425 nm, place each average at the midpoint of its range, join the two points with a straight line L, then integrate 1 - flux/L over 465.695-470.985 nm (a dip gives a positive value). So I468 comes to 0.19 nm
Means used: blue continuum 8.29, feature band 8.02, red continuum 8.4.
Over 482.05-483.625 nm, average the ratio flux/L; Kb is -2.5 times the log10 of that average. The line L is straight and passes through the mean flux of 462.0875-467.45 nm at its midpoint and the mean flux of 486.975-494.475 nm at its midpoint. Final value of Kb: 0.017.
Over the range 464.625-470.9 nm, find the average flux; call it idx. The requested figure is 8.01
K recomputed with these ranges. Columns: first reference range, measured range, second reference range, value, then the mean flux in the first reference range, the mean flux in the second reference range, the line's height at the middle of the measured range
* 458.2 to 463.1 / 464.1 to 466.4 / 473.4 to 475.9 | 0.111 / 8.47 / 8.52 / 8.48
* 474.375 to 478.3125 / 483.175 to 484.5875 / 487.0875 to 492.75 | 0.065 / 8.44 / 8.41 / 8.42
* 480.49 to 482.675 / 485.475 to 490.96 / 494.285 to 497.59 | 0.228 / 8.5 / 8.5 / 8.5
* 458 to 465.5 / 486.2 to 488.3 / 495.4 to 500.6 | 0.066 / 8.28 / 8.18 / 8.21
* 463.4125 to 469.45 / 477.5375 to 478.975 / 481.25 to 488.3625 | -0.123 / 7.94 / 8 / 7.98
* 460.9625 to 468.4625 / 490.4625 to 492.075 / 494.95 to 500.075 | -0.095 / 8.13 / 8.25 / 8.23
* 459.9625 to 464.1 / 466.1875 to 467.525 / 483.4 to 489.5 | 0.152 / 8.49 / 7.89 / 8.37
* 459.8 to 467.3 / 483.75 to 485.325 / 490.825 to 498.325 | 0.075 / 8.21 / 8.51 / 8.41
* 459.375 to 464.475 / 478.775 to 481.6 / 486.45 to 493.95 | -0.019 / 8.36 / 8.44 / 8.41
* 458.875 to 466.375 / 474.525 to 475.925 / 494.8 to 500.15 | -0.072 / 8.27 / 8.27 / 8.27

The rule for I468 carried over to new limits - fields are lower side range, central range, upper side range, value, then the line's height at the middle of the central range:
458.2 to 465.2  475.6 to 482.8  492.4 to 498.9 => 0.01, 8.4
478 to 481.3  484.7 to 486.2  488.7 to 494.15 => 0.18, 8.51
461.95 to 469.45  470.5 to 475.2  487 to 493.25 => -0.12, 8.16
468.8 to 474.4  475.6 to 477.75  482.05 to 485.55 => -0.01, 8.18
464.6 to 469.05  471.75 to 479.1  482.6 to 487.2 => -0.46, 7.9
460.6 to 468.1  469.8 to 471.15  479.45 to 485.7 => 0.03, 8.16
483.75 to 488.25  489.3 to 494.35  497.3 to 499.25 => -0.40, 8.04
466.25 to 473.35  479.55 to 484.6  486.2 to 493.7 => -0.02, 8.28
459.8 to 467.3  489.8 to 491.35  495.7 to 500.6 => -0.16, 8.16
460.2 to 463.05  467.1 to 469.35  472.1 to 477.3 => 0.14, 8.49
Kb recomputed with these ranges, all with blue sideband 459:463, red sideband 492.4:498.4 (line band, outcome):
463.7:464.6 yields 0.09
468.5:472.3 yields 0.03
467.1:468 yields 0.12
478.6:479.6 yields 0.01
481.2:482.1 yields -0.01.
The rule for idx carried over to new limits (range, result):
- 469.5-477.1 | 8.31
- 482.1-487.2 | 7.9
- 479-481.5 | 8.44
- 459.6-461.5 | 8.52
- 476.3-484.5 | 8.33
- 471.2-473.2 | 8.49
